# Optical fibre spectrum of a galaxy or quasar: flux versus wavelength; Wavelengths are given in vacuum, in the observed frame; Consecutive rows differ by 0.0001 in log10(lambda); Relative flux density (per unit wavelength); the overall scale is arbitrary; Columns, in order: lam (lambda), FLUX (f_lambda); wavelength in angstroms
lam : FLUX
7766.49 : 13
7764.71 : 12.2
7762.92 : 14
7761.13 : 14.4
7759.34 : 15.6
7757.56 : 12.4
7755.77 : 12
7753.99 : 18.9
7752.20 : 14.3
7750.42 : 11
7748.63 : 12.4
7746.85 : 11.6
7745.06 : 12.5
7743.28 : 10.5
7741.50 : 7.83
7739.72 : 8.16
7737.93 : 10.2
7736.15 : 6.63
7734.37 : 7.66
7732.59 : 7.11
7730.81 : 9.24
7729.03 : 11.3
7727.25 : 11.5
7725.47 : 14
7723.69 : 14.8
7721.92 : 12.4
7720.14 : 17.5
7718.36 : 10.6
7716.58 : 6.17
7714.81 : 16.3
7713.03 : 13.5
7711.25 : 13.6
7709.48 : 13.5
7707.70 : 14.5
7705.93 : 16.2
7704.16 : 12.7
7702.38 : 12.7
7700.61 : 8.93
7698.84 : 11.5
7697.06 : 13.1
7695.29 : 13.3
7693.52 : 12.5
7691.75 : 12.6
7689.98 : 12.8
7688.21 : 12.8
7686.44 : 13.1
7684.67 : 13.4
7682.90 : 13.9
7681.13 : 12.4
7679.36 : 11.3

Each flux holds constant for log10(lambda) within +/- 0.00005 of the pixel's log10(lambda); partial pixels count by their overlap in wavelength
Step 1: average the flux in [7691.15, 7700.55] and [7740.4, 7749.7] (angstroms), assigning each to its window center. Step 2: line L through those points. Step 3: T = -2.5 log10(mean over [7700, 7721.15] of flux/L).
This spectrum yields -0.10 mag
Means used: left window 12.3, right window 10.9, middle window 13.1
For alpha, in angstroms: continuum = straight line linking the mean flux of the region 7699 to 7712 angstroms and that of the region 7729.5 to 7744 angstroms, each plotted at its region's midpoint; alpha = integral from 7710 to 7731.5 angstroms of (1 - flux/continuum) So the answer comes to -3.6 angstroms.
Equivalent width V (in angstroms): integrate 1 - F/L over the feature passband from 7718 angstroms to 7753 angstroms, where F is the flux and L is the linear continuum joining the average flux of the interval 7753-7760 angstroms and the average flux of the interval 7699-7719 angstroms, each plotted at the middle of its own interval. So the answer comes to 6.8 angstroms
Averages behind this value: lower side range 12.6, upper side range 14.7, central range 11.1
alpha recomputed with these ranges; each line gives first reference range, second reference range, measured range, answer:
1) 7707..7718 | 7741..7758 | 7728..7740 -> 3.73 angstroms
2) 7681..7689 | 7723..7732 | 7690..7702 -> 0.74 angstroms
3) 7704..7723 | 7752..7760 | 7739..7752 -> 3.22 angstroms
